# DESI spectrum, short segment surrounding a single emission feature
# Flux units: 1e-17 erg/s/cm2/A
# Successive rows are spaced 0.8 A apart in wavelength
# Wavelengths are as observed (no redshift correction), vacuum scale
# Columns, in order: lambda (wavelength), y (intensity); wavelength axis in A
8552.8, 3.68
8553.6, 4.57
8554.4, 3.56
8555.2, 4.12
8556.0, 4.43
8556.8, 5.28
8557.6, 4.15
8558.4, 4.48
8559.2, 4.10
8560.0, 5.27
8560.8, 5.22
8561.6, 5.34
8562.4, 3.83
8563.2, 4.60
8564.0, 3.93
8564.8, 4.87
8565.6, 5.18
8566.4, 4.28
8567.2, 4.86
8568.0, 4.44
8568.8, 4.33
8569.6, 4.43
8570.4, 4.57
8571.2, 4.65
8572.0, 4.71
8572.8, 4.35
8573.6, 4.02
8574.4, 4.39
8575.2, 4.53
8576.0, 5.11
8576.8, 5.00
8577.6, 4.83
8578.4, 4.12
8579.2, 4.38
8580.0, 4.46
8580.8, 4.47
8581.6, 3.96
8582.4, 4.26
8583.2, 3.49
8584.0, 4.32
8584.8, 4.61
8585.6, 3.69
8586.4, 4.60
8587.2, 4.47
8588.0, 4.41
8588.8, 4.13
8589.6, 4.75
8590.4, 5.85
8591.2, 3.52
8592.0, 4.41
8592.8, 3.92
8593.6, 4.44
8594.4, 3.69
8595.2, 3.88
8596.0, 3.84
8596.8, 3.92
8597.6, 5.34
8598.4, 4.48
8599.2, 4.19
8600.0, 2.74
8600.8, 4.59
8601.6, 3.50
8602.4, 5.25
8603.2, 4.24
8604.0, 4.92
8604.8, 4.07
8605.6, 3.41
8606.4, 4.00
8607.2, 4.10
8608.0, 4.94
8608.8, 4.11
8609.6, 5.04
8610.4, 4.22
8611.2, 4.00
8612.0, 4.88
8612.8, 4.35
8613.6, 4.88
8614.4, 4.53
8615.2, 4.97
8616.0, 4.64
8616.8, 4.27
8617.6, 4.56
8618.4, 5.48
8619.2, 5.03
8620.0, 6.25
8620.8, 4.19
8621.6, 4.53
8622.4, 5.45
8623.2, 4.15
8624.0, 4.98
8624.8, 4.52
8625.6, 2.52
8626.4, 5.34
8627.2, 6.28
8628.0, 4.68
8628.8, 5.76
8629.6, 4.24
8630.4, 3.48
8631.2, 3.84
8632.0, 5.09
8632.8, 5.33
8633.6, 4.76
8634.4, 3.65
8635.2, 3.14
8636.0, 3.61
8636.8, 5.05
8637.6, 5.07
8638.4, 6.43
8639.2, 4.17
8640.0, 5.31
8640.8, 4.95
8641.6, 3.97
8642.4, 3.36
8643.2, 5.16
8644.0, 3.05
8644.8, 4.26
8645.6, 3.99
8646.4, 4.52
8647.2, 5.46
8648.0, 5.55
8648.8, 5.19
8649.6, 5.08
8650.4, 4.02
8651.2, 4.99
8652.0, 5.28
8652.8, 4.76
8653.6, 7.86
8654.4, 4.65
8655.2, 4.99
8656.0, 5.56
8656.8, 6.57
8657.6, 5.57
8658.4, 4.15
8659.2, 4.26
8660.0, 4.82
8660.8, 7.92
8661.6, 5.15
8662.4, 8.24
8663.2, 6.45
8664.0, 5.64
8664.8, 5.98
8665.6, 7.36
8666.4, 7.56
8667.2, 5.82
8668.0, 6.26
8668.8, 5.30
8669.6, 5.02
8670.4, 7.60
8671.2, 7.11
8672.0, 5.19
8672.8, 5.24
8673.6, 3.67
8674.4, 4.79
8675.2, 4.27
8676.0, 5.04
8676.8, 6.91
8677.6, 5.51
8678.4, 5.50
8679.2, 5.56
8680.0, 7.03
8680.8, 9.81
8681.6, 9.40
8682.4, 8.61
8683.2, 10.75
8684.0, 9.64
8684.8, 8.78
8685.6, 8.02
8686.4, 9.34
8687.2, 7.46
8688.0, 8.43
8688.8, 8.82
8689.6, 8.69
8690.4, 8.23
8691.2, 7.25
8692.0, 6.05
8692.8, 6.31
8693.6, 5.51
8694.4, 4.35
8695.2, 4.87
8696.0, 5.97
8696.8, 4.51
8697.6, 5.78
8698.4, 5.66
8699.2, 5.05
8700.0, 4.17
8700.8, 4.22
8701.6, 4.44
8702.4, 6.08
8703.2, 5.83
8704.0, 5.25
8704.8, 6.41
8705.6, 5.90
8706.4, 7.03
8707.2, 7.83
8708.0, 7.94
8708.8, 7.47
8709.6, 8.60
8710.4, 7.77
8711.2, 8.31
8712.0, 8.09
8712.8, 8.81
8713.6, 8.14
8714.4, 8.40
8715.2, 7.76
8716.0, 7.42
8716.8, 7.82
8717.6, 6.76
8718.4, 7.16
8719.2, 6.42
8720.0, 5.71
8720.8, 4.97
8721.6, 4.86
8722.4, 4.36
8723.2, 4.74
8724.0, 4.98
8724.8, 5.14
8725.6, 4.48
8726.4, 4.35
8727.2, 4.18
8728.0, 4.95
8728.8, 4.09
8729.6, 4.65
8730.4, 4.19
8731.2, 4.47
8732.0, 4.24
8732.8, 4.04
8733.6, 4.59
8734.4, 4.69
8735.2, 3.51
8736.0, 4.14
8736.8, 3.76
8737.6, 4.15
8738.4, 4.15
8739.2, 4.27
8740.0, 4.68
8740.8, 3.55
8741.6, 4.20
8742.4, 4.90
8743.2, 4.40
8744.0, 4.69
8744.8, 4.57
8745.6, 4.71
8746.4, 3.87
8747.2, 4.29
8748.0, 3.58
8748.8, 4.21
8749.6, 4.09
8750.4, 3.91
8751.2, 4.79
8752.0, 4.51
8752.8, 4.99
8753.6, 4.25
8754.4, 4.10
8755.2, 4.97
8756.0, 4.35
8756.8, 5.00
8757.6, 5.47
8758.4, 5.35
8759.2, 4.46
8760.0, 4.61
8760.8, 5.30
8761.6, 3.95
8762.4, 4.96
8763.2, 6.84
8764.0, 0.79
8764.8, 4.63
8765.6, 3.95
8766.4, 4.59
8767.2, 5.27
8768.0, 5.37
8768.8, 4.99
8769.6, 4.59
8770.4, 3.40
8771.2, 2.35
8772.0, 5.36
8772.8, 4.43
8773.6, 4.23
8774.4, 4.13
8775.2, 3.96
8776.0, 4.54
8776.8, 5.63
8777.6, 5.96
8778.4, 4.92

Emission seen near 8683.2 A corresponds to H-alpha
